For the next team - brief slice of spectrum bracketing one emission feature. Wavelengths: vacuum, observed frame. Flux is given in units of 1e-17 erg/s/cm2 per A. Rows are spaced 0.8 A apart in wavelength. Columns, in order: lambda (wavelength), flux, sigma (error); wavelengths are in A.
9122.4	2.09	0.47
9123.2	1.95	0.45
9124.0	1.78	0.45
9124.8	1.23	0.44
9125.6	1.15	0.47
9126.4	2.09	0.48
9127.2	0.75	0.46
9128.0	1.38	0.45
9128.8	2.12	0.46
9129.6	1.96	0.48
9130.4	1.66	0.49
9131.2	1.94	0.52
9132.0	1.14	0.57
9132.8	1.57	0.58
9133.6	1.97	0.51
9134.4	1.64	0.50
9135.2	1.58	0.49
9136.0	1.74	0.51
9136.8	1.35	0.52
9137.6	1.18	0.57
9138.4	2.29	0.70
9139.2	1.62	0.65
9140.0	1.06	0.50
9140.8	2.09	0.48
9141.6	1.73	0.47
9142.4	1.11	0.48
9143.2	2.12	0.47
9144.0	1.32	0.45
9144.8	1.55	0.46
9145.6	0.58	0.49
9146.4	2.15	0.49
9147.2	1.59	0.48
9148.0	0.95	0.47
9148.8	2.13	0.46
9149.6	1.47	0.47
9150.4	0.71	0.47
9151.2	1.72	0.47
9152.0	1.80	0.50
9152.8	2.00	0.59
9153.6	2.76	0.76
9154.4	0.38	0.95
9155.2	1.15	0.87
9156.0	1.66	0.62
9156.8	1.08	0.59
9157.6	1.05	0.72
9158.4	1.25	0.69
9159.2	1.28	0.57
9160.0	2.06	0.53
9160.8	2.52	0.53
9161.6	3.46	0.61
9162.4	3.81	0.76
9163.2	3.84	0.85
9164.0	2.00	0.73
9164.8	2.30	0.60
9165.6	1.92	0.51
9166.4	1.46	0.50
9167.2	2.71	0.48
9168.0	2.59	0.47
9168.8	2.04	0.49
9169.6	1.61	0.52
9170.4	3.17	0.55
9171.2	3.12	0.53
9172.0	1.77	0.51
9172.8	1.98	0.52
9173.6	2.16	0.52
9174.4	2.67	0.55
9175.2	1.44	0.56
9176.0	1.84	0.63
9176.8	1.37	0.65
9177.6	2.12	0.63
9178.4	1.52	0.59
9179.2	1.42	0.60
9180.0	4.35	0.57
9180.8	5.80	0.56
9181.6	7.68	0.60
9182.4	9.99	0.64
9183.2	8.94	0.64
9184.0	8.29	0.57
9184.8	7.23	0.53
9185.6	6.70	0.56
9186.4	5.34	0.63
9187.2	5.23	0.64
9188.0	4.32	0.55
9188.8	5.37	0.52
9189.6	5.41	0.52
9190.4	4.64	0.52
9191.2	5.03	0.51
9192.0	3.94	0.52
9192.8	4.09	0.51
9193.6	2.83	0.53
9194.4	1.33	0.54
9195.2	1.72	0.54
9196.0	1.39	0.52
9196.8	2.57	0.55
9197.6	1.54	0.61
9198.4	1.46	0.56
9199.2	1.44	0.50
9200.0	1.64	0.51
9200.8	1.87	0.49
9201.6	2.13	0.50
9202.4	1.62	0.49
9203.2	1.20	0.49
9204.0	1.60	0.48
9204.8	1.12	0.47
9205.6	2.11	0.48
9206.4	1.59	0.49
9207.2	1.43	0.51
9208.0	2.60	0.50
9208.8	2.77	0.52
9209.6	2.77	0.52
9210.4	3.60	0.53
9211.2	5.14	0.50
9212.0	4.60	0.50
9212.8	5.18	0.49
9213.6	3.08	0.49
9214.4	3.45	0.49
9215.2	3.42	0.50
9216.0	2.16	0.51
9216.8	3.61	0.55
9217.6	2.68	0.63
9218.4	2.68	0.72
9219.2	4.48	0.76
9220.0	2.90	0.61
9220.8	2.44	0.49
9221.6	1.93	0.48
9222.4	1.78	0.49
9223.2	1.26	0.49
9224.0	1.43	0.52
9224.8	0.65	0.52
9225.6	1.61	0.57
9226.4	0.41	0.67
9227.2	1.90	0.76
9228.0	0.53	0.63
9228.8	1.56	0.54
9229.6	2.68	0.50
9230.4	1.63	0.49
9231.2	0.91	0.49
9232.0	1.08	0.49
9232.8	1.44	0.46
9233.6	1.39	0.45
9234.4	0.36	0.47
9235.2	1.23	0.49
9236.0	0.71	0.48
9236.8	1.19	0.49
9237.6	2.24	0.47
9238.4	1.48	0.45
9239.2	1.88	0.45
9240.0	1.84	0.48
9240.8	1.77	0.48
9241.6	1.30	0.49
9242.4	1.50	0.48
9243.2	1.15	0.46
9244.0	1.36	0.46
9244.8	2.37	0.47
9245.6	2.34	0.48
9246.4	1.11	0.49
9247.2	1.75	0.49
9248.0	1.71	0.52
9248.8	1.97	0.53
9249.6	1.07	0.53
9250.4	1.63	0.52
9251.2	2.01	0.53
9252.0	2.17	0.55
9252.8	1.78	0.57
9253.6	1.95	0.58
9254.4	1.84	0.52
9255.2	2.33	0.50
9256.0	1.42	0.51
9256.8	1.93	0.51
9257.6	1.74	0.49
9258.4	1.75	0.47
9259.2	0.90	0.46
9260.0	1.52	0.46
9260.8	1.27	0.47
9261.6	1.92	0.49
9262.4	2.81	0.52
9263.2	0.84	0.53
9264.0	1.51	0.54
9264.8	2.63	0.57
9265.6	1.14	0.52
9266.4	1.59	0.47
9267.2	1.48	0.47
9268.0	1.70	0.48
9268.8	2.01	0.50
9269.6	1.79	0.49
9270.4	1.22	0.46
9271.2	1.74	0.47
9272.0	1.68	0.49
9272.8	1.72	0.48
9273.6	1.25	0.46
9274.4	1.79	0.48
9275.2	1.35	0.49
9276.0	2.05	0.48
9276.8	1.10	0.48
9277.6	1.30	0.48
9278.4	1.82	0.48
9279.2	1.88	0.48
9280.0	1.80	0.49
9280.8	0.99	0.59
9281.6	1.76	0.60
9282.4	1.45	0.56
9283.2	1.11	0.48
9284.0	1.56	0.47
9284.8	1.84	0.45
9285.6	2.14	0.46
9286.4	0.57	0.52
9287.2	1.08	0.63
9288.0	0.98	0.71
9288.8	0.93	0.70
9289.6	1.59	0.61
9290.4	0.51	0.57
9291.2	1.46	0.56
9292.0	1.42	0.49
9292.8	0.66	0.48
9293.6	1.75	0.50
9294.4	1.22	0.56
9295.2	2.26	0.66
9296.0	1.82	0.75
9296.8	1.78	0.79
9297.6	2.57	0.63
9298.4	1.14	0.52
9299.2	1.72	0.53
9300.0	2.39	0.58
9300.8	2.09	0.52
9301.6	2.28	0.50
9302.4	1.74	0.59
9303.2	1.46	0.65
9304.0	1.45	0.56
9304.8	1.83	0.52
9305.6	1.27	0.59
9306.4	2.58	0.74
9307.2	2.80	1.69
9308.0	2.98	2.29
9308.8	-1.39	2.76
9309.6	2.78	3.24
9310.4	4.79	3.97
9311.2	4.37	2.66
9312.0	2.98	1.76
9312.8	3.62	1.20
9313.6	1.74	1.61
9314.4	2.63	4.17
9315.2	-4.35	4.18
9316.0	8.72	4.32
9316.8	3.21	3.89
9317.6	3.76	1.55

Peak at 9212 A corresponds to [N II] 6583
